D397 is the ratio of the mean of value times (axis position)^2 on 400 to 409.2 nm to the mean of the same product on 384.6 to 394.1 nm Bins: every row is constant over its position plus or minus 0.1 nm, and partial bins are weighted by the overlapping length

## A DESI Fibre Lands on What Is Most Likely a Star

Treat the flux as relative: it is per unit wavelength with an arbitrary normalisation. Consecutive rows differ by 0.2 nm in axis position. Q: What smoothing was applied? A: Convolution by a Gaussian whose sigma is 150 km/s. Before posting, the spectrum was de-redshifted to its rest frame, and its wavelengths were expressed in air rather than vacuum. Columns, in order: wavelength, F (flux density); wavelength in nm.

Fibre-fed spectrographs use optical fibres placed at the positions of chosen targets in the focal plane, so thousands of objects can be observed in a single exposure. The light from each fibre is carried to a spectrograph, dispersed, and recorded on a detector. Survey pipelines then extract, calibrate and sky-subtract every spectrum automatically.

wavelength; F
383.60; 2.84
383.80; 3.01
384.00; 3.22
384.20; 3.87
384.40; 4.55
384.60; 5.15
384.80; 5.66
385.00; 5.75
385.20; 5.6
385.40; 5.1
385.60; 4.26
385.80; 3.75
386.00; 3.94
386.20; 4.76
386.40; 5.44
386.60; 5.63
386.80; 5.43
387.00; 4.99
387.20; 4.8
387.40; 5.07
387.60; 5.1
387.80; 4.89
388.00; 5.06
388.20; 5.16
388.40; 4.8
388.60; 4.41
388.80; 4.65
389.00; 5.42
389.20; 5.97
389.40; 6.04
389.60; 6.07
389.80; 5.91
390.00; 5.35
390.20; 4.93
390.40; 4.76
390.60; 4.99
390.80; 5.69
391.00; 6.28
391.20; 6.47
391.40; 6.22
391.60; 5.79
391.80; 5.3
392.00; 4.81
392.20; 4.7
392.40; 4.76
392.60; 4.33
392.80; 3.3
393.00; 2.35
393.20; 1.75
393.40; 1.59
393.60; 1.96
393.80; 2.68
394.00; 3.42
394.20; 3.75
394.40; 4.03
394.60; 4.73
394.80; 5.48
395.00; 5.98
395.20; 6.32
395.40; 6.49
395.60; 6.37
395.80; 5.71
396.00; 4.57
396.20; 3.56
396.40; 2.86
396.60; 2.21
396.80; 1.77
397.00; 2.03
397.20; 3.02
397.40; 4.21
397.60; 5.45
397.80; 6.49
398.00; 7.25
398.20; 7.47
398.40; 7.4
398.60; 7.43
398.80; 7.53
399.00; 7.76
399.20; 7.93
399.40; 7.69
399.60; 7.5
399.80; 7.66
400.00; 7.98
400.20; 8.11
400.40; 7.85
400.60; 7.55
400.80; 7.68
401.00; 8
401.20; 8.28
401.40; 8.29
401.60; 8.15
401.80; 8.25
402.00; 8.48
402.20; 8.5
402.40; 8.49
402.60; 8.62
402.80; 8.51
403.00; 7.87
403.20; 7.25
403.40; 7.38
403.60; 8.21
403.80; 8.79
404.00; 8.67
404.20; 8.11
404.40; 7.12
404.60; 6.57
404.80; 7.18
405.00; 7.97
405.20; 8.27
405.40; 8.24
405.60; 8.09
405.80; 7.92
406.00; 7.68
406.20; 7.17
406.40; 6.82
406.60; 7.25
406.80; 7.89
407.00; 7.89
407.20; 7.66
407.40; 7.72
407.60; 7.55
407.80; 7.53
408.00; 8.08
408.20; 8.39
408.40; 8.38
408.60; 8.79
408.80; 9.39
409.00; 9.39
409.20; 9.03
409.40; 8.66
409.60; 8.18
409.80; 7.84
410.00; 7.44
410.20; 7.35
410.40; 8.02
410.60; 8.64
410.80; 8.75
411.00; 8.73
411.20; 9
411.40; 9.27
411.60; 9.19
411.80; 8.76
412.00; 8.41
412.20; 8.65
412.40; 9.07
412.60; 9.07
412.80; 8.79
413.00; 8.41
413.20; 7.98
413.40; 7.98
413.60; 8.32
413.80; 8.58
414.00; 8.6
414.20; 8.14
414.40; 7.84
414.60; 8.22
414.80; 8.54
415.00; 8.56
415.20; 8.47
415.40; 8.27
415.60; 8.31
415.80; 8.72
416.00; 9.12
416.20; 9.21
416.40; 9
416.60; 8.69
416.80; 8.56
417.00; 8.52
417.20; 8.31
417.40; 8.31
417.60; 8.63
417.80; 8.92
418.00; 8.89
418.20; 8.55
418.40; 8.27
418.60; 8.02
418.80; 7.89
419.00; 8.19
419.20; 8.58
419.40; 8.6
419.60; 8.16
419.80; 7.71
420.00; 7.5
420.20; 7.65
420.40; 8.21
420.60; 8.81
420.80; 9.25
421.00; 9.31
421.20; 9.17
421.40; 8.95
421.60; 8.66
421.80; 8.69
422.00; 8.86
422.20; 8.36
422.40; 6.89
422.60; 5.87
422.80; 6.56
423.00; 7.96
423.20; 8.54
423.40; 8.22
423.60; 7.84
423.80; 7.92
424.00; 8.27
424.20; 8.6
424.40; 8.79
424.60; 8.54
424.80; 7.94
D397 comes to 1.8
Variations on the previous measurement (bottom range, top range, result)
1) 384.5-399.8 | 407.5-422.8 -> 1.86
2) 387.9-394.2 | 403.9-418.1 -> 1.97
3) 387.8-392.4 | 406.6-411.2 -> 1.68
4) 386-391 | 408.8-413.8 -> 1.84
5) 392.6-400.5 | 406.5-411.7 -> 1.71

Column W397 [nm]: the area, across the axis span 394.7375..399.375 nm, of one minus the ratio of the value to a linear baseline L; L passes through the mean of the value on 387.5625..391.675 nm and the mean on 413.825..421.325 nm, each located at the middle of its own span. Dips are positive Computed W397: 0.57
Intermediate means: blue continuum 5.43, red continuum 8.48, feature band 5.48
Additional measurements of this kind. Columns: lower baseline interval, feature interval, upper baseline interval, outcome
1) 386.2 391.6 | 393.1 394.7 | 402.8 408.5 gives 0.82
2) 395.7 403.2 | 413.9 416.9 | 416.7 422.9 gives -0.23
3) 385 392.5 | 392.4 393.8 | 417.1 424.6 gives 0.72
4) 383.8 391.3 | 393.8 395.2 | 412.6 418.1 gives 0.33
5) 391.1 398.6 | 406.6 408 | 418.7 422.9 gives -0.31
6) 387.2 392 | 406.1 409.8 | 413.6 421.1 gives -0.33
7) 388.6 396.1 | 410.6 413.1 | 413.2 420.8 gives -0.38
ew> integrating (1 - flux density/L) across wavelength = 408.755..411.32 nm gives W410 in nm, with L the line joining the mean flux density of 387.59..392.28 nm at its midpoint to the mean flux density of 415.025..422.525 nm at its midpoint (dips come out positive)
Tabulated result -0.320 nm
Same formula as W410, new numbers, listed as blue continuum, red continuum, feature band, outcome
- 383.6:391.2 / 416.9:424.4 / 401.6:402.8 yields -0.37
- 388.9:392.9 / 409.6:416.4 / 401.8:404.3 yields -0.41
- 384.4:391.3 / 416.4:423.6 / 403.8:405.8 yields -0.30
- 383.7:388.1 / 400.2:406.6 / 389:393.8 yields 0.82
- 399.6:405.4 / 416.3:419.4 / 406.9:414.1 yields -0.16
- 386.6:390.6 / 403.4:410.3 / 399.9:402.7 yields -0.40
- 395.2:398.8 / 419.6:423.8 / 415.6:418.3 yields -0.41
